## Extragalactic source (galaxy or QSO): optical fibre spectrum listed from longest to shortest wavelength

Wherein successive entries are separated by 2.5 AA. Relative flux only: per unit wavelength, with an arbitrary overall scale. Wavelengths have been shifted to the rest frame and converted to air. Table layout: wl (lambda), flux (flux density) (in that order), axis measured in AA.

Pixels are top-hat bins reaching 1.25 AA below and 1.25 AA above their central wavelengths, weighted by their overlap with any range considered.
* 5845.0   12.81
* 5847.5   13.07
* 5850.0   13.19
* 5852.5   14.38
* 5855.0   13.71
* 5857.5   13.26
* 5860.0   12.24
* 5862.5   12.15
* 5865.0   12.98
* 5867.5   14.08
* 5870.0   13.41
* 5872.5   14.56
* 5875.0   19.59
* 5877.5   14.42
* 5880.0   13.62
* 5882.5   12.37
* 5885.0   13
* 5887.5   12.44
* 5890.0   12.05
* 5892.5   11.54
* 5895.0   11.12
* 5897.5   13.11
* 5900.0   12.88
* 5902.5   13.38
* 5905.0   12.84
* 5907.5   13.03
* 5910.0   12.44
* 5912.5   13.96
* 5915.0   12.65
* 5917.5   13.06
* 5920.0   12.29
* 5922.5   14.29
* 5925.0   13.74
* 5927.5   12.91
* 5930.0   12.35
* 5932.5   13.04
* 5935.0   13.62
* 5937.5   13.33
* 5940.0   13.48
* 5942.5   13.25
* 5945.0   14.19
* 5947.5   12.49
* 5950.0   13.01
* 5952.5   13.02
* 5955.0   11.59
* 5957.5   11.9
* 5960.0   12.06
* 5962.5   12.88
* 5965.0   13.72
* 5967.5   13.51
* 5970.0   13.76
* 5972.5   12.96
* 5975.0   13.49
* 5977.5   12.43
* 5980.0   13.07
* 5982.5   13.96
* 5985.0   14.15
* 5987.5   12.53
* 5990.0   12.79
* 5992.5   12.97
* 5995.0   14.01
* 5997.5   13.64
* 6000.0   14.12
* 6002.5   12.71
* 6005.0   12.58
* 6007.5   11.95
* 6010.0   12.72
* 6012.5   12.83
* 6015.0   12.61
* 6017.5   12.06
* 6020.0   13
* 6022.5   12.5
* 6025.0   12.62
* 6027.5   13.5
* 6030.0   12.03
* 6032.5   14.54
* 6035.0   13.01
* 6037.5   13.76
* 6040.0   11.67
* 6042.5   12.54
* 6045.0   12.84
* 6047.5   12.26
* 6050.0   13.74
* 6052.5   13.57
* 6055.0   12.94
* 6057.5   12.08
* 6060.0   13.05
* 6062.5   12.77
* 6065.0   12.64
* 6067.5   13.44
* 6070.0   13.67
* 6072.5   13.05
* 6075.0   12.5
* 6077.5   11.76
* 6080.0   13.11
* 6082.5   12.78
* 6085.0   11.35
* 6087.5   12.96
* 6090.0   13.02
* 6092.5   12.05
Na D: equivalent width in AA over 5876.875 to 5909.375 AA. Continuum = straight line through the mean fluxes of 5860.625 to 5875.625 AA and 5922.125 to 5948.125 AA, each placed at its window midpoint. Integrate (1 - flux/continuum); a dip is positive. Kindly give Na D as 2.7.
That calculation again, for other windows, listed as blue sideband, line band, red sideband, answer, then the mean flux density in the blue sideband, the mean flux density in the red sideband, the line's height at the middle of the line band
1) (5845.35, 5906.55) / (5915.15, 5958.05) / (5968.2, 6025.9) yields 0.4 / 13.3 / 13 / 13.2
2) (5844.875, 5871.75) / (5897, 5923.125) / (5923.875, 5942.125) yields 0.3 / 13.2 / 13.2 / 13.2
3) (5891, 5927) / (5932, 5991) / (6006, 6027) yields -1.7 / 12.9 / 12.6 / 12.7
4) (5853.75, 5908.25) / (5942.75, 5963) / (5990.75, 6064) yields 0.7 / 13.3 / 12.9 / 13.1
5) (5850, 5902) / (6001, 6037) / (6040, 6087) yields 0.3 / 13.3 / 12.8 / 12.9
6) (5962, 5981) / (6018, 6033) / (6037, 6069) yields 0.1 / 13.2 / 12.9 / 13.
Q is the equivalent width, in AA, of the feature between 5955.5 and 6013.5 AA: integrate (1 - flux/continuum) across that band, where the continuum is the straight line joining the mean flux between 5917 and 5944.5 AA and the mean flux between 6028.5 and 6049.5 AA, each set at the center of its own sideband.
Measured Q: 0.0 AA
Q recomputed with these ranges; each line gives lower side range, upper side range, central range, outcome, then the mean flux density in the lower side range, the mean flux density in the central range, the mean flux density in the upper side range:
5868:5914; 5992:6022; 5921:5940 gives -0.2 AA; 13.3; 13.3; 12.9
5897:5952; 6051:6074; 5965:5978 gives -0.2 AA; 13.2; 13.3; 13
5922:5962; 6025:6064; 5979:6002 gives -0.9 AA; 13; 13.5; 12.9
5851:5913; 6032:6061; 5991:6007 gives -0.3 AA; 13.3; 13.3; 13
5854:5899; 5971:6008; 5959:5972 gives 0.0 AA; 13.3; 13.2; 13.2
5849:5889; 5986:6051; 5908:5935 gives 0.7 AA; 13.7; 13.1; 12.9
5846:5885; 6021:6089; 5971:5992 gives 0.0 AA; 13.8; 13.2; 12.8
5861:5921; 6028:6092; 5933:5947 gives -0.4 AA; 13.2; 13.5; 12.8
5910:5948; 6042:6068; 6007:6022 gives 0.5 AA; 13.2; 12.6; 12.9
